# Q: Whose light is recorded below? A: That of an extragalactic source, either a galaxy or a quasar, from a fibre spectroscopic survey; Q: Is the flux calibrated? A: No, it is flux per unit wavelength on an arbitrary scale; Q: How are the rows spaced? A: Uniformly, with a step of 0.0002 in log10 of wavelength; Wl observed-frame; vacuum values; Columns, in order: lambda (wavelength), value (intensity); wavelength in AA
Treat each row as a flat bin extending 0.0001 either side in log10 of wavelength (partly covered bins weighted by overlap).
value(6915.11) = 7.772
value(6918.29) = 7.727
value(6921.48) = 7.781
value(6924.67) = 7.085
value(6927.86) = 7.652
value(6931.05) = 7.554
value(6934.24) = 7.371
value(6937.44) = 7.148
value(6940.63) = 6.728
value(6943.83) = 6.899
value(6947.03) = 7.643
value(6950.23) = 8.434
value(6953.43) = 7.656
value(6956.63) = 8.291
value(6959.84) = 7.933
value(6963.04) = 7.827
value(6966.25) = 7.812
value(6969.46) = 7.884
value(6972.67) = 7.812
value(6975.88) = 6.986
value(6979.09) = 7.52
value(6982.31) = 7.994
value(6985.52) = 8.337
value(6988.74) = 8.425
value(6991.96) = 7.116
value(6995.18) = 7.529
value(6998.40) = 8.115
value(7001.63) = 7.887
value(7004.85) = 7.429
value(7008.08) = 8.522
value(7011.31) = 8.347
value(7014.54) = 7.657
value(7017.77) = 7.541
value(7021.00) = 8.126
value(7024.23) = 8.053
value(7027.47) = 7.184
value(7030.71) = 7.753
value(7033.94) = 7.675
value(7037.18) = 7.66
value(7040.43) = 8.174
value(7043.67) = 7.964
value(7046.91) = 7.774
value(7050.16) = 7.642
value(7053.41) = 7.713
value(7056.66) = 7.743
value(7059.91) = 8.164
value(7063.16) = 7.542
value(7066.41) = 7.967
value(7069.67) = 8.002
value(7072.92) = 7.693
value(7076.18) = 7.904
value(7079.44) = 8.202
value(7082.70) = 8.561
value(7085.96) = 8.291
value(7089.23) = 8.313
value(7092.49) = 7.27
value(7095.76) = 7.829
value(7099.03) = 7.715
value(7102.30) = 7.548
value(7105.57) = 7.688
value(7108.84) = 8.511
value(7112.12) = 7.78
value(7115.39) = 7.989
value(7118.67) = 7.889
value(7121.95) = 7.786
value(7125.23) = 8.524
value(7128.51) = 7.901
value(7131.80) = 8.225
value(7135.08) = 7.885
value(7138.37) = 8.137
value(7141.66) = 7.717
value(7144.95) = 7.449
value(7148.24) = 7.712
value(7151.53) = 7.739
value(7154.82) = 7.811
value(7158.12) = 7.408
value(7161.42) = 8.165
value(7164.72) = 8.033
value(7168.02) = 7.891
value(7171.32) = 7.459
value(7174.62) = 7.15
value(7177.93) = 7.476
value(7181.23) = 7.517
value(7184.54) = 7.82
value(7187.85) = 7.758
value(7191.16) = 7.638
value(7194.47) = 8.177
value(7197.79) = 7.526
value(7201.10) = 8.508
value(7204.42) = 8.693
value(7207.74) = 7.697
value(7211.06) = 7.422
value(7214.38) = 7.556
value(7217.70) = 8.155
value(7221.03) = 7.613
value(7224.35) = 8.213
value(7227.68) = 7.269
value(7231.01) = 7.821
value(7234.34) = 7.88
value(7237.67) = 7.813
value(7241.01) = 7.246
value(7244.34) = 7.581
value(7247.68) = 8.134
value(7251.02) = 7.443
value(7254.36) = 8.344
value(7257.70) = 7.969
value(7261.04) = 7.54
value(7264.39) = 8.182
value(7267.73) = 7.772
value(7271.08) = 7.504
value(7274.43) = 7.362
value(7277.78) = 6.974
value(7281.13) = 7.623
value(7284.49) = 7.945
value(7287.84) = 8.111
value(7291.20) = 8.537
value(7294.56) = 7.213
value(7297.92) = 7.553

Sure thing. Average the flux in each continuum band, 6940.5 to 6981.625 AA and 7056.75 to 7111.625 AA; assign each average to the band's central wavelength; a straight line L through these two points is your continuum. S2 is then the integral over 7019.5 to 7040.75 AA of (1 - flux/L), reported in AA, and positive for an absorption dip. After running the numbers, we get 0.1 AA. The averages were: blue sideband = 7.69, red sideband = 7.94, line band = 7.78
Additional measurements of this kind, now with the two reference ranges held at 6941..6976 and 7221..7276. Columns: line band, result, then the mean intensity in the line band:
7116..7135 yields -0.74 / 8.05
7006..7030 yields -0.50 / 7.9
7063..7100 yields -1.03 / 7.96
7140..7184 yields 0.50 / 7.66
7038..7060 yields -0.32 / 7.85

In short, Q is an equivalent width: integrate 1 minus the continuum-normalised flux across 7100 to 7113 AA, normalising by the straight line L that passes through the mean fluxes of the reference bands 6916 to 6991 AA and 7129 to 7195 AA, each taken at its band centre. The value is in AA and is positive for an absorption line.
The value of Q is -0.2 AA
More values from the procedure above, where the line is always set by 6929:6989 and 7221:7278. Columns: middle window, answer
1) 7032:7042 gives -0.18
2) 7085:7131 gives -1.36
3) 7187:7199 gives -0.11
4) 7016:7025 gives -0.23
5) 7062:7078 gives -0.28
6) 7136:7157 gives -0.13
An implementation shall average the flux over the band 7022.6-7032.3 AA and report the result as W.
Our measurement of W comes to 7.66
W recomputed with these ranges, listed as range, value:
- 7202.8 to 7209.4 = 8.19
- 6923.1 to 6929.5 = 7.37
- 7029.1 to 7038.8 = 7.7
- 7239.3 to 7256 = 7.75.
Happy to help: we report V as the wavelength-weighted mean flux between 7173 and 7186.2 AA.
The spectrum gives 7.49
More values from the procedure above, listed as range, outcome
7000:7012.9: 8.04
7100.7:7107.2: 7.62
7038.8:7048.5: 7.97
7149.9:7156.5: 7.77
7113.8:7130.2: 8.01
